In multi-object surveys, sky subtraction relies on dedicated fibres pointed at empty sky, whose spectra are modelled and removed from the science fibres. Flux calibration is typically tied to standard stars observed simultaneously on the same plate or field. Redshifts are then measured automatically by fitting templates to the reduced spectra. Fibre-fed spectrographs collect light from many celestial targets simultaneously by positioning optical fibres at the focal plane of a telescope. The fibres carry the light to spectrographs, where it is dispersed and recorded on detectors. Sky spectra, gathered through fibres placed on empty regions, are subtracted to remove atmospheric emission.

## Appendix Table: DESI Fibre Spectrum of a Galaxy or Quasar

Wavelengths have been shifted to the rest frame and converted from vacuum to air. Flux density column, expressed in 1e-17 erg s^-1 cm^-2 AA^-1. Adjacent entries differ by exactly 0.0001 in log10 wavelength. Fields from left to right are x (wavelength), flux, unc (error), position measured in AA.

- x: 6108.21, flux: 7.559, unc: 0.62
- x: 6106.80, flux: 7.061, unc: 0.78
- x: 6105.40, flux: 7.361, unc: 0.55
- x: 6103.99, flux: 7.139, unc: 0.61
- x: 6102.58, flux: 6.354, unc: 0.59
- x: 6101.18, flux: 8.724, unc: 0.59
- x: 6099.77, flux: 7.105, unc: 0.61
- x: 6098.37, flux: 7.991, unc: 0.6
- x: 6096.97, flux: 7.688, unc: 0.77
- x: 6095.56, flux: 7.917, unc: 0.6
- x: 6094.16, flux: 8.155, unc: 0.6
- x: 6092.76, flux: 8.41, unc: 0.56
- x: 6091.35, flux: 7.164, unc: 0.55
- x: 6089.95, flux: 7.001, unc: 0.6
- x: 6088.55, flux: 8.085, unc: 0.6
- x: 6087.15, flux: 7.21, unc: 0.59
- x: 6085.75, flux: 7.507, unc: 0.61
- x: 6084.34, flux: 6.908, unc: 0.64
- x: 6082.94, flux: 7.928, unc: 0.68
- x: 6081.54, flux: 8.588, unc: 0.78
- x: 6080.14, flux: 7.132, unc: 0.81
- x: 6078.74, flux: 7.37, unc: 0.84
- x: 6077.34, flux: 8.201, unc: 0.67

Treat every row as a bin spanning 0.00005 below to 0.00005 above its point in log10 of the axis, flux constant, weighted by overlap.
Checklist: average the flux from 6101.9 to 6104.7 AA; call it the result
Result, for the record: 6.73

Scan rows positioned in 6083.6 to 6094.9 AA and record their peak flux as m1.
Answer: 8.41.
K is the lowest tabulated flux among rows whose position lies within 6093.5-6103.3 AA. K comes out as 6.354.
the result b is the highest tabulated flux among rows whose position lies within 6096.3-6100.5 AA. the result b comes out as 7.991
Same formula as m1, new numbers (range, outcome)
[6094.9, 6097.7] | 7.917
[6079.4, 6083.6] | 8.588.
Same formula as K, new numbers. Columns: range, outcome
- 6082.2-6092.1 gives 6.908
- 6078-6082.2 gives 7.132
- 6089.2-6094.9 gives 7.001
